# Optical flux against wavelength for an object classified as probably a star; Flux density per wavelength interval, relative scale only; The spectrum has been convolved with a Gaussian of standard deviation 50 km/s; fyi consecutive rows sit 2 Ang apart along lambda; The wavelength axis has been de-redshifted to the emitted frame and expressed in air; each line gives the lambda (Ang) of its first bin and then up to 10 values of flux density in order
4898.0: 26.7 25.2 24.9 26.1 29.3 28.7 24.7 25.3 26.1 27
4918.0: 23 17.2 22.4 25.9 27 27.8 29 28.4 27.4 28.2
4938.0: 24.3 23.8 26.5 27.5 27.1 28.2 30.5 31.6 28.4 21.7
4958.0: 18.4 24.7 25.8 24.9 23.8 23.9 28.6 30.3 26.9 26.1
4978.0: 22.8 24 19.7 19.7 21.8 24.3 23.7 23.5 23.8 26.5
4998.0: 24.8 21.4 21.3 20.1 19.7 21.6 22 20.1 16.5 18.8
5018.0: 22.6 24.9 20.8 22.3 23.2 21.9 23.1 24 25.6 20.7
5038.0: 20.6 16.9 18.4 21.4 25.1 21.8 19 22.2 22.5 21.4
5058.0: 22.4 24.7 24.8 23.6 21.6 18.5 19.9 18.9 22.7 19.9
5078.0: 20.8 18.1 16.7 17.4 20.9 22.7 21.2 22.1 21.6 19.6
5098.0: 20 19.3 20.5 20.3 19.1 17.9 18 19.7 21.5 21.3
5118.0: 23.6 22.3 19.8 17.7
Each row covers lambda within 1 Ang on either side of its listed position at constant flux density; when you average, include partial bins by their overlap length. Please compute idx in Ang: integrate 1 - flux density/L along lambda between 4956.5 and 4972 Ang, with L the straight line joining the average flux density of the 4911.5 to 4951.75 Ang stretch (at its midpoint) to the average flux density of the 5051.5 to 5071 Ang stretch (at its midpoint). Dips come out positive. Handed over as 0.4 Ang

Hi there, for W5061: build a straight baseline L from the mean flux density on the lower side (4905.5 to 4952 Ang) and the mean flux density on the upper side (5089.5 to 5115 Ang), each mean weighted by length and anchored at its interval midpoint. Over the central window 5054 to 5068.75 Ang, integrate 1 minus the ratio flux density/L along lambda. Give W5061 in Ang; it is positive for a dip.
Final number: -0.7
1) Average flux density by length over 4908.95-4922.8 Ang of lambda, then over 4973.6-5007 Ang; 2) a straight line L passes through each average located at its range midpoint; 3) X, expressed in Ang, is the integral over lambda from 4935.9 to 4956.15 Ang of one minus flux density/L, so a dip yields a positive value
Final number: -3.4 Ang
